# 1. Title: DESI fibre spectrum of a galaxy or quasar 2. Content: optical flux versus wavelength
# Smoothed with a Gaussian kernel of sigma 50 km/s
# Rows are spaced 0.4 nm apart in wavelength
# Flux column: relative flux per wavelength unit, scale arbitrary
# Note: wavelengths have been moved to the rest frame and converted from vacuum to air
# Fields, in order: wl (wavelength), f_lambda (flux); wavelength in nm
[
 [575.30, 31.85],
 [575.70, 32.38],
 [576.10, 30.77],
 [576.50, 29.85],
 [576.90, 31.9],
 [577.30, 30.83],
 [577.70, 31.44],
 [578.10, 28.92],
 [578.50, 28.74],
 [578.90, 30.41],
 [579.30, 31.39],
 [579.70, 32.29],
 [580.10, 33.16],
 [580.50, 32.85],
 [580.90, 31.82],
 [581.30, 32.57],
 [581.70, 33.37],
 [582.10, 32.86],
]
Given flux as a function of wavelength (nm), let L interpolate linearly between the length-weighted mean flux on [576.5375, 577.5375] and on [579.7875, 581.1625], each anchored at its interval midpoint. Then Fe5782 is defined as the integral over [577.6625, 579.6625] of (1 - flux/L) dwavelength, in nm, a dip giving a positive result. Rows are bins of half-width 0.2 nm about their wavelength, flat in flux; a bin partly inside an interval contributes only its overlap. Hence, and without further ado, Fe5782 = 0.10 nm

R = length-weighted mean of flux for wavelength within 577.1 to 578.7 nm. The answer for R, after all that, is 30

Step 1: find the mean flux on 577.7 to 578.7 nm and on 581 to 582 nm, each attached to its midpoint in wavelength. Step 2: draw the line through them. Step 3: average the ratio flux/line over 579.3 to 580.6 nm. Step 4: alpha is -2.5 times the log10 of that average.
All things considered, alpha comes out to -0.05 mag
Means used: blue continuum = 29.4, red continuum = 32.8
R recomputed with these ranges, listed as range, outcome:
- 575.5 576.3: 31.6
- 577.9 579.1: 29.4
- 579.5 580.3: 32.7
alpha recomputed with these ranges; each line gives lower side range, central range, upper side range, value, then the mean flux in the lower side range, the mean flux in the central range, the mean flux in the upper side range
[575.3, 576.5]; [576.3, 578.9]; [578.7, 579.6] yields 0.03 mag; 31.3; 30.3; 31.1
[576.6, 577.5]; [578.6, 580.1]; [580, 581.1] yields 0.02 mag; 31.2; 31.4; 32.6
